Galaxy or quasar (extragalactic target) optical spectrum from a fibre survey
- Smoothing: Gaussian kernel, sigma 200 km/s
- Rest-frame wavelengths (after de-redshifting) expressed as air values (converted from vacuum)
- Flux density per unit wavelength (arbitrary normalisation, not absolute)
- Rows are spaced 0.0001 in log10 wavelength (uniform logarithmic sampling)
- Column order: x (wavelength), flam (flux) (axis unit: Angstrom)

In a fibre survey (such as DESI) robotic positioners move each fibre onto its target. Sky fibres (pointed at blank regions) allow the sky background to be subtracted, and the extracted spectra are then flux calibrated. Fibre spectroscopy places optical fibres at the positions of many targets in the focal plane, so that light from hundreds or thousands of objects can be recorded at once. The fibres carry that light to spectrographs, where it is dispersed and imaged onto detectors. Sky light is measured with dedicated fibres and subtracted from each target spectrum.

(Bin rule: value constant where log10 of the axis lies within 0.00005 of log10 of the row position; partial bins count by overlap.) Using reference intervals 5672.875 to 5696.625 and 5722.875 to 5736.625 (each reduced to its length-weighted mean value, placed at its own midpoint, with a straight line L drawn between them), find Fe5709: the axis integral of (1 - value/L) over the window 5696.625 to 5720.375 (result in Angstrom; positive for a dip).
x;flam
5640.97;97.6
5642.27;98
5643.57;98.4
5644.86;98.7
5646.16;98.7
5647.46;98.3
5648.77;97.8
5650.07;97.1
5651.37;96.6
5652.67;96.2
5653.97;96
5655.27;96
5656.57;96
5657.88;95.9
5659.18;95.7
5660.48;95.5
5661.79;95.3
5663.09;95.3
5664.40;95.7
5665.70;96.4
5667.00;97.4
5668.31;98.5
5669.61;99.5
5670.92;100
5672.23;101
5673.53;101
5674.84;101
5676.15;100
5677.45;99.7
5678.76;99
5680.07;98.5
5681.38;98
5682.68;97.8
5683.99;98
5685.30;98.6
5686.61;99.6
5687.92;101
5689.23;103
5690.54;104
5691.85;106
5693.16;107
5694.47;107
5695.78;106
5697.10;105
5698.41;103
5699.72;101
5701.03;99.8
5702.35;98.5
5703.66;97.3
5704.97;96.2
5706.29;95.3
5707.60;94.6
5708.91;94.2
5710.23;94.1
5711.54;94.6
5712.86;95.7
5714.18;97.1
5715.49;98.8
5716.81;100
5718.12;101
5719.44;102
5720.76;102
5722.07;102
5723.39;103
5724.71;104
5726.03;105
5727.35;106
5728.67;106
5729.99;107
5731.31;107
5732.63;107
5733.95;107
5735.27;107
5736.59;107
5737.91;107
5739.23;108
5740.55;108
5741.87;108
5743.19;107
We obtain 1.3 Angstrom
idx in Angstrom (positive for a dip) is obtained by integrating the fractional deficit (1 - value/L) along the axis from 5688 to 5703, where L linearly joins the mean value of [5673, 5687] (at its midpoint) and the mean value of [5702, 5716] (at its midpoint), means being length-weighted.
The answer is -0.94 Angstrom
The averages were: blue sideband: 99.2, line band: 104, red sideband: 96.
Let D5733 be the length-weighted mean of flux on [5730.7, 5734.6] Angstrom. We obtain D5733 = 107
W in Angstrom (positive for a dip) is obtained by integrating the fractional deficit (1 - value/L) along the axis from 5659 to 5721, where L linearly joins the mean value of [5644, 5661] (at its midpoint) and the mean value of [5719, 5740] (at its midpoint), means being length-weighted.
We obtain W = 1.1 Angstrom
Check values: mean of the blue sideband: 96.9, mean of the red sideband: 105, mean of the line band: 99.3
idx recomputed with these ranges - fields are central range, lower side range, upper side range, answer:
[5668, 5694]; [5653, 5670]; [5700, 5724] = -1.0 Angstrom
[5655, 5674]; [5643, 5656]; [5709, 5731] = 0.2 Angstrom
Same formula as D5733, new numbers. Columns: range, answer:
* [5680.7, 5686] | 98.2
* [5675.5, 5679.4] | 99.7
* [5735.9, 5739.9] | 107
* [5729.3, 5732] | 107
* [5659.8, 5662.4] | 95.3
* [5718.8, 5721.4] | 102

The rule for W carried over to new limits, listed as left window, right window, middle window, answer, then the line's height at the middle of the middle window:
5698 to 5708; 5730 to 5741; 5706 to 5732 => 0.5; 103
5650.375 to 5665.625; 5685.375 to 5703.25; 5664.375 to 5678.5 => -0.1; 98.5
